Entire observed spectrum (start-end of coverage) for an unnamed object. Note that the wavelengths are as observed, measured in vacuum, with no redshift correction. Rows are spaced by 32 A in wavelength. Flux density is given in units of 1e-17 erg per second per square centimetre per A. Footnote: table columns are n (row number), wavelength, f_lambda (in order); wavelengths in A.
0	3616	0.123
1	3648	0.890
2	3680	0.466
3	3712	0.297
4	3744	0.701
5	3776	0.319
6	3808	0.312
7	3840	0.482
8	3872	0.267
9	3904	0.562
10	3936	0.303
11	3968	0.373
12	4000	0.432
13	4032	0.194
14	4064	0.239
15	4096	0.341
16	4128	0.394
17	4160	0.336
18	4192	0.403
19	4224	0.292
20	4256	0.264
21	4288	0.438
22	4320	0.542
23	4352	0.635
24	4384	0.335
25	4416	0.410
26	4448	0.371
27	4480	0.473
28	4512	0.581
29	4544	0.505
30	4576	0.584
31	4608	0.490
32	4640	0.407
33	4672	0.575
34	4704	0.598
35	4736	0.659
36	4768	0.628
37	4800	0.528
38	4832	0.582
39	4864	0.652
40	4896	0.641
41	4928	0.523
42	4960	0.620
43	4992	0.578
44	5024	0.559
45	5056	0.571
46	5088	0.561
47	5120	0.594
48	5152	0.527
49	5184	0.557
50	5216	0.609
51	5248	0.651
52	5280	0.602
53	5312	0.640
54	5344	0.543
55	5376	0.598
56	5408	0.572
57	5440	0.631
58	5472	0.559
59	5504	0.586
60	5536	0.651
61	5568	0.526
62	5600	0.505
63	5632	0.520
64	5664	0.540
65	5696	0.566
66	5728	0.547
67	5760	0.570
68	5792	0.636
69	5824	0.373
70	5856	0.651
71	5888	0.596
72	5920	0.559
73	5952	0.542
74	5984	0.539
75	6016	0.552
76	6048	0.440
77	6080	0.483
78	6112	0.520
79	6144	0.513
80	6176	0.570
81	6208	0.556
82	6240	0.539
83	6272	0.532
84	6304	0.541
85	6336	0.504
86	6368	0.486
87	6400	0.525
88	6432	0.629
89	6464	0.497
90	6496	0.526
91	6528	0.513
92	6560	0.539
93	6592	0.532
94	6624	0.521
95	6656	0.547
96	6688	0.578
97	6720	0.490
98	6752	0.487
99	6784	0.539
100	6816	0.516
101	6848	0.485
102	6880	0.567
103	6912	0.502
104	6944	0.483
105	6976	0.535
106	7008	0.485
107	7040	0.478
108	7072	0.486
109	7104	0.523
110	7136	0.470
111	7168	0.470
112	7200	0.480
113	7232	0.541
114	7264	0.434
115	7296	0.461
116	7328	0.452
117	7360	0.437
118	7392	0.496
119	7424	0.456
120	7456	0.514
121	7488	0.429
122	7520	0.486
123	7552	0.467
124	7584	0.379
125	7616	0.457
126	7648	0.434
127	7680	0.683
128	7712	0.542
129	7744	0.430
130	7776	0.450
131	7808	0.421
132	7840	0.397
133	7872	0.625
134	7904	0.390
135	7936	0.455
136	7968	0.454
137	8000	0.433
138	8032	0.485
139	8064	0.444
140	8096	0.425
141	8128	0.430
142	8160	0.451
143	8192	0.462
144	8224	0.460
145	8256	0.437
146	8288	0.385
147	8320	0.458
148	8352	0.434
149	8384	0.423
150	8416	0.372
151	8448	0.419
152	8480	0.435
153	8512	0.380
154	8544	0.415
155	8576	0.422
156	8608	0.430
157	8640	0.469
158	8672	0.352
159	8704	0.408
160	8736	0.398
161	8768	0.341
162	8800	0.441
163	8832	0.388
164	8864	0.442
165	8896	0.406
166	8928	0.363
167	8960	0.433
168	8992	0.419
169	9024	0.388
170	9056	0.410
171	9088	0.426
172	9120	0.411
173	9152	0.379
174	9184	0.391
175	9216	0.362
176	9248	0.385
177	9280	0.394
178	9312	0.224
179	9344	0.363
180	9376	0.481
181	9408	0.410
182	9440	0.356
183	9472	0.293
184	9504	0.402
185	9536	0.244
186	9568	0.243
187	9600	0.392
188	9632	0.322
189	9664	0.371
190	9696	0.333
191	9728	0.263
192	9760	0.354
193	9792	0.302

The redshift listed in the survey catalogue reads 0.170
